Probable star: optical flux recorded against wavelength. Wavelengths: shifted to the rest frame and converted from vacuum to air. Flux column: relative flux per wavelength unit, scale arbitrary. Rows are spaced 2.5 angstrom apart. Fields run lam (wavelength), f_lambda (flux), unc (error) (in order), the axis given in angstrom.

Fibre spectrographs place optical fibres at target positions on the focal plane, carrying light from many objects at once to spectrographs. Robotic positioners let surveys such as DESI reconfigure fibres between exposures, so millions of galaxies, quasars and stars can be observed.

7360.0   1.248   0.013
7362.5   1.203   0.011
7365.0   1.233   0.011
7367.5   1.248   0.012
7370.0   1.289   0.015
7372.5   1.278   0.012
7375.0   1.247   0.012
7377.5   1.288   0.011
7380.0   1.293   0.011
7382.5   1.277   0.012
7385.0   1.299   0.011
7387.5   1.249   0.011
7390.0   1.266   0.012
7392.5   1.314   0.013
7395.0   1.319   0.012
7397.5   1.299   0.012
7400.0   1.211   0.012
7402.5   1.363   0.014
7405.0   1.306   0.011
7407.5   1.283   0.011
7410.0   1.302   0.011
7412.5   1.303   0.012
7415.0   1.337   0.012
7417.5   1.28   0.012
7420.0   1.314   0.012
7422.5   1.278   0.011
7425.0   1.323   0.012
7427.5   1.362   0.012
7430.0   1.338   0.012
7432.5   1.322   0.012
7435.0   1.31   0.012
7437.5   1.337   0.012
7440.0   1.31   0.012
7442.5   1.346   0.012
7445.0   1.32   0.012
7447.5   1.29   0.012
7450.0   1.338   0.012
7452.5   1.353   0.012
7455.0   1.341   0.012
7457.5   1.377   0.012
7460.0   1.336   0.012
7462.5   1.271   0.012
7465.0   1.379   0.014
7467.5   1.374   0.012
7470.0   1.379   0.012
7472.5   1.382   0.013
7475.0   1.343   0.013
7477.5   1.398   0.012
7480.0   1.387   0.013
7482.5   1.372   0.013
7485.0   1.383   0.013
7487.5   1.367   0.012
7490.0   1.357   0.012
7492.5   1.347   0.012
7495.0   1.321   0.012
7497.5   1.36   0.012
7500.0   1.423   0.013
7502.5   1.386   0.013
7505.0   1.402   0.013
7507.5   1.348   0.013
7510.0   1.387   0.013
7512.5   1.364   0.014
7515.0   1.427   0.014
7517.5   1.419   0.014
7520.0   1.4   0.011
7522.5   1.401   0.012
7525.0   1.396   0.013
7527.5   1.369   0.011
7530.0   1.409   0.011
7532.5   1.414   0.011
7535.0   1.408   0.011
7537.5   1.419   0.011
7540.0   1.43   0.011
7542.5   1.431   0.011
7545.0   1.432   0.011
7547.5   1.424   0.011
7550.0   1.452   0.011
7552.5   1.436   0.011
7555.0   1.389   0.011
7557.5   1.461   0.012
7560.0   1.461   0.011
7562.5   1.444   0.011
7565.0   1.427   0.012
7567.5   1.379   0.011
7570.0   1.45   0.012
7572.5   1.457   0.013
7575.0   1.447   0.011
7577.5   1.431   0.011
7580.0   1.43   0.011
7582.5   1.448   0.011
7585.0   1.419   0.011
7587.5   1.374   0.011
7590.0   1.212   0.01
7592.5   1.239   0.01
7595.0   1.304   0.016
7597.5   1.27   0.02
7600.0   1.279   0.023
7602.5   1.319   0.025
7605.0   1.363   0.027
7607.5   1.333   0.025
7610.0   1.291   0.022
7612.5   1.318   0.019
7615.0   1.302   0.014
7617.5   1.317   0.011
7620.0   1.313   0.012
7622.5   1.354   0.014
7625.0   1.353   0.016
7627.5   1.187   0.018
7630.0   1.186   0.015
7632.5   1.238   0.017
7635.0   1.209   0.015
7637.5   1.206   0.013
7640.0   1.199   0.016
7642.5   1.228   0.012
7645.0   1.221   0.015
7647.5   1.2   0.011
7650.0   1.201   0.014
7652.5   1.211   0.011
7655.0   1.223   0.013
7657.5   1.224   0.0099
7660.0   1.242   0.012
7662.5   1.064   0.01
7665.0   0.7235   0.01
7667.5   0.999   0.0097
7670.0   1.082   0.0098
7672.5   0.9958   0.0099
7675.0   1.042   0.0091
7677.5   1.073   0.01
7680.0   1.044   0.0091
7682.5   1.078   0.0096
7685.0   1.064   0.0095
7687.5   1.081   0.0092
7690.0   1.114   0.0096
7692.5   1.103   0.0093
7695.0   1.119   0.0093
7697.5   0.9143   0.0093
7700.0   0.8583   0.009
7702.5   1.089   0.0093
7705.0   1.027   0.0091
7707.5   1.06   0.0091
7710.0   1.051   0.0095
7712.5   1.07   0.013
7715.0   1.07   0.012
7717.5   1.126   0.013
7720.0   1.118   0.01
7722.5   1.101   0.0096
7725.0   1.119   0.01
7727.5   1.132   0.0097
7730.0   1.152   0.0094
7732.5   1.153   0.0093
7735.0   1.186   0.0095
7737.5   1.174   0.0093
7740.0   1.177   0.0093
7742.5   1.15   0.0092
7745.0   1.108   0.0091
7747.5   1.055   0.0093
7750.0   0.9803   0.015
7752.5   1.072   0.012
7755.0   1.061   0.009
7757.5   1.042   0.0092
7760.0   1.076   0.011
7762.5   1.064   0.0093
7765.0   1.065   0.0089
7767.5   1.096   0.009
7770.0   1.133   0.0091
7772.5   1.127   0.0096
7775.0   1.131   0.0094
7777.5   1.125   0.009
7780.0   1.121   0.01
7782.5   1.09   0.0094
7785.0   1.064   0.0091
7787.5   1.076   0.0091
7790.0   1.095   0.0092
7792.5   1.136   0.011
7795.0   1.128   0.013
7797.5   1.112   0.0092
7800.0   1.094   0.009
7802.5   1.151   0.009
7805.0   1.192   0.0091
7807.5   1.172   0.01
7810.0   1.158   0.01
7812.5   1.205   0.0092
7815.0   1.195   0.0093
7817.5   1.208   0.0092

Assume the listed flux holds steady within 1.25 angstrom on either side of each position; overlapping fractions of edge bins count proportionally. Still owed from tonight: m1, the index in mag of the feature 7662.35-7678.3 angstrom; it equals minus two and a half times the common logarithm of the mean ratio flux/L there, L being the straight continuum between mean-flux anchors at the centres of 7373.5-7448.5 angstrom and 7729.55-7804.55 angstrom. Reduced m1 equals 0.17 mag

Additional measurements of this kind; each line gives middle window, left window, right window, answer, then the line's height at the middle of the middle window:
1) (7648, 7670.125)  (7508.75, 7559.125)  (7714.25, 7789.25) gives 0.116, 1.24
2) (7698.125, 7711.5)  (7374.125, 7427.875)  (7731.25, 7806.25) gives 0.128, 1.14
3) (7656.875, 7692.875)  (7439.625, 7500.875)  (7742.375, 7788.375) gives 0.107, 1.17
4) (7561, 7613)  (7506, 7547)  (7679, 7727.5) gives -0.062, 1.29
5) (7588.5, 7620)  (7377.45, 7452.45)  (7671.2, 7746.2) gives -0.118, 1.16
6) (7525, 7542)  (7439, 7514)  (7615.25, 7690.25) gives -0.092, 1.29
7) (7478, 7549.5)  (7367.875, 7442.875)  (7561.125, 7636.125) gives -0.058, 1.32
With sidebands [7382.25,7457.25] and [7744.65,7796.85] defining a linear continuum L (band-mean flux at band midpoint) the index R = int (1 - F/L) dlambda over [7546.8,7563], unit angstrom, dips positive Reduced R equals -2.82 angstrom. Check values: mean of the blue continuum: 1.31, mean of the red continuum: 1.09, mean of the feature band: 1.44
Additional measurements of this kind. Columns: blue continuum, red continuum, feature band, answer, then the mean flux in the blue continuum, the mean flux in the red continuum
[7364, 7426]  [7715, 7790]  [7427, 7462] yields -1.93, 1.29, 1.11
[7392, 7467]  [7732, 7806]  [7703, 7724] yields 1.16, 1.32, 1.11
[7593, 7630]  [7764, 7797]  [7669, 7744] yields 6.72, 1.3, 1.11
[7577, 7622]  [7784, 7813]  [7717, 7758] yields 2.71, 1.33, 1.13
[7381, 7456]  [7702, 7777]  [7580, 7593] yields -1.66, 1.31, 1.1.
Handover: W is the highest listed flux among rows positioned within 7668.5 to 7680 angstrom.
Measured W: 1.082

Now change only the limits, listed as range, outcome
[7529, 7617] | 1.461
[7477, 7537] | 1.427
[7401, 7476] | 1.382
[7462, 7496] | 1.398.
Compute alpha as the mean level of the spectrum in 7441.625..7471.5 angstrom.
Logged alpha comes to 1.34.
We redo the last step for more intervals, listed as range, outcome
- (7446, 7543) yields 1.38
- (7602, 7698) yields 1.17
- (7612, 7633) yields 1.29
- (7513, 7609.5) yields 1.39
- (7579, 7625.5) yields 1.33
